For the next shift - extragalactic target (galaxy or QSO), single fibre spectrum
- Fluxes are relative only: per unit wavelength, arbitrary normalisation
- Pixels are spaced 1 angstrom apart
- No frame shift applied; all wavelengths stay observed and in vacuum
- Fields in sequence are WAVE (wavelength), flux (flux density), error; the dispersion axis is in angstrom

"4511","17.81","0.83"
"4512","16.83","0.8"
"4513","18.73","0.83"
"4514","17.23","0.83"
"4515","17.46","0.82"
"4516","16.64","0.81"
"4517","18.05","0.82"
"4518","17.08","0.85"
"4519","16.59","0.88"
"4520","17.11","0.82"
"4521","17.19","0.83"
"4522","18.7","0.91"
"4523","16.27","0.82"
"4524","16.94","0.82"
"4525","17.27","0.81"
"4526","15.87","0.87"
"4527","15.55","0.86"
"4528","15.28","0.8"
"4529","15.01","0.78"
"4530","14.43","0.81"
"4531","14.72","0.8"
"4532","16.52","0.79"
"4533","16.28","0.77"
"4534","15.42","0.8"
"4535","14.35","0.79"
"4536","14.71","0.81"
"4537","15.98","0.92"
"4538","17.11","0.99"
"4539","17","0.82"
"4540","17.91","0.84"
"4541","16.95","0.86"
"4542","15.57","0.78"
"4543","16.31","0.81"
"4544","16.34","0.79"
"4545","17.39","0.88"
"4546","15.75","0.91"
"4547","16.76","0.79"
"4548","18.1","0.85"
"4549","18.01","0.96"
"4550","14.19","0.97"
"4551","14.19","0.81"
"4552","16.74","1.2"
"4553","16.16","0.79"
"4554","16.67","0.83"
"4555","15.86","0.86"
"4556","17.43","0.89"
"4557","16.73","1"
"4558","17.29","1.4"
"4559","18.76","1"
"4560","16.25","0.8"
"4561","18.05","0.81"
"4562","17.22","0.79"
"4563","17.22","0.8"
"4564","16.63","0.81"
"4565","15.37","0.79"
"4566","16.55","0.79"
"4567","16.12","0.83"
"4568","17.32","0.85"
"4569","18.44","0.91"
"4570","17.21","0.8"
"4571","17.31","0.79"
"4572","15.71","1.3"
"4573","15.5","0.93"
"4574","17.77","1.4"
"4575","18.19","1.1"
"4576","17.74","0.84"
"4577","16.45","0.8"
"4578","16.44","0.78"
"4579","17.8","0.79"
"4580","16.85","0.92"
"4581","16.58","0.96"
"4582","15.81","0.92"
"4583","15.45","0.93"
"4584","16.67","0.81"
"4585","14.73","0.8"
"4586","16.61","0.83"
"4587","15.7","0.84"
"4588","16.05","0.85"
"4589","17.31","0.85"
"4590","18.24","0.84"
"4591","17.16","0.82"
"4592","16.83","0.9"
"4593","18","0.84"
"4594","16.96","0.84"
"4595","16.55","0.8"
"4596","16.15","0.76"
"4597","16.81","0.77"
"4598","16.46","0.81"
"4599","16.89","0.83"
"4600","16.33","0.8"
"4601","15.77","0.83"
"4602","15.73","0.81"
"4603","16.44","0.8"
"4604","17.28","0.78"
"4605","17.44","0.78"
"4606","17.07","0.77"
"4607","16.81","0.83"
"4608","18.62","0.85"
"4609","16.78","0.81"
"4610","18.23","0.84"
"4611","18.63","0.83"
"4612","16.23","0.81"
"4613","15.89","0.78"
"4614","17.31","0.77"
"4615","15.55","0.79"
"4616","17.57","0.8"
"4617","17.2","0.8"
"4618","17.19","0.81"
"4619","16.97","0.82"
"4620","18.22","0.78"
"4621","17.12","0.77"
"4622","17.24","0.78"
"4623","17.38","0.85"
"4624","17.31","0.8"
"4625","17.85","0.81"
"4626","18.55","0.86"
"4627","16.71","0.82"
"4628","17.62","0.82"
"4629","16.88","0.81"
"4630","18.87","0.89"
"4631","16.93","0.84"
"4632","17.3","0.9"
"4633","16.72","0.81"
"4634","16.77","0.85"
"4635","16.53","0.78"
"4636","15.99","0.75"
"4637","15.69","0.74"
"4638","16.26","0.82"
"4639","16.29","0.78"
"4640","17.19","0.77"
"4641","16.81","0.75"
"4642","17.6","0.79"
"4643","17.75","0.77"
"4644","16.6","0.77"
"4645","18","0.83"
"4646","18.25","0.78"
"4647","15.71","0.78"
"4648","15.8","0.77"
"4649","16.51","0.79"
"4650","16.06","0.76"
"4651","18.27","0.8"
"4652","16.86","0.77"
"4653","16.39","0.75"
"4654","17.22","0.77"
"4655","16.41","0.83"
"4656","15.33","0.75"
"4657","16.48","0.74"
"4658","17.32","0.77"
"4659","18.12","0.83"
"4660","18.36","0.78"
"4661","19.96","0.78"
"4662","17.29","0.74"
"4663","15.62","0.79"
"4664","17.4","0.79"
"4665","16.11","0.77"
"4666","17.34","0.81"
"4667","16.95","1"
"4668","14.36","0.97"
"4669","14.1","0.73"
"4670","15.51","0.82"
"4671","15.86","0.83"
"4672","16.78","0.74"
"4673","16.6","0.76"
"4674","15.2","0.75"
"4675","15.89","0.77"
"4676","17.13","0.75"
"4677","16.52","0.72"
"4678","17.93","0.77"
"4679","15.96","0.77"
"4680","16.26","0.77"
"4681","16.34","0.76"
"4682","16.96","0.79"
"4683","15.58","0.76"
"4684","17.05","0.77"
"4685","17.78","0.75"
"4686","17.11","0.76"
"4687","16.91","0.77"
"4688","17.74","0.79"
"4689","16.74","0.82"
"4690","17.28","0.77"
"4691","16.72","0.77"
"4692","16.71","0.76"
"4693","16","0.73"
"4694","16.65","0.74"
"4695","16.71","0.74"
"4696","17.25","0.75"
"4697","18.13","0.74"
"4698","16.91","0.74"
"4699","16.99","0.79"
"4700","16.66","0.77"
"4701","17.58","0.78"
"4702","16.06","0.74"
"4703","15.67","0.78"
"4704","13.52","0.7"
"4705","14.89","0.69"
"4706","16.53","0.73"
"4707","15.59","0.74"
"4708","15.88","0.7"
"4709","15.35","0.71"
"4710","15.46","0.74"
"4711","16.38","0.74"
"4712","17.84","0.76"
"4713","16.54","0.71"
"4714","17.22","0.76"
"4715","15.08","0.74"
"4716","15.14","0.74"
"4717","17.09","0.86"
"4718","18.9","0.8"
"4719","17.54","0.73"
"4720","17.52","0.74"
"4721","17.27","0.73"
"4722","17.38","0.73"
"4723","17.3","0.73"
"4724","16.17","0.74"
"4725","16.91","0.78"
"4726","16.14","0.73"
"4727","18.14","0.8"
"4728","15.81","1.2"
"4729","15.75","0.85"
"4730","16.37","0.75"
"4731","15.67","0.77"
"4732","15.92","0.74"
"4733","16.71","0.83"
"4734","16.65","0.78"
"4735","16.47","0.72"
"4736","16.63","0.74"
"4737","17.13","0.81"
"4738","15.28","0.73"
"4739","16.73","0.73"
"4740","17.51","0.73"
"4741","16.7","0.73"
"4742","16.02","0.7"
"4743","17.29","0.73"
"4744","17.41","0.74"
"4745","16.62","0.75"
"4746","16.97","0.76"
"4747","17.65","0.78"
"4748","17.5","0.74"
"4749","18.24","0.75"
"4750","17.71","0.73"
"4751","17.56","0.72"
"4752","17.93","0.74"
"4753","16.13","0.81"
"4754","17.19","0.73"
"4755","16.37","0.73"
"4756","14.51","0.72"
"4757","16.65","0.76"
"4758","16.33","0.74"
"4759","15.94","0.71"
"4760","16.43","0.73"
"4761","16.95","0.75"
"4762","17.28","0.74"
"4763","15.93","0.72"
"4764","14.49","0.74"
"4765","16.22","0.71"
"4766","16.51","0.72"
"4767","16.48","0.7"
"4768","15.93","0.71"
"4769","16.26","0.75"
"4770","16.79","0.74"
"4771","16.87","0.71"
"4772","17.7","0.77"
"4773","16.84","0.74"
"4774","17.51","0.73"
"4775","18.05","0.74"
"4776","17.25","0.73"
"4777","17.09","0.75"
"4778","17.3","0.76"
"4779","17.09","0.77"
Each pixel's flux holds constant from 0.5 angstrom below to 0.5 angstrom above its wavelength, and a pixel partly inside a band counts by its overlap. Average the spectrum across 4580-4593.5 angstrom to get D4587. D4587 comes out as 16.6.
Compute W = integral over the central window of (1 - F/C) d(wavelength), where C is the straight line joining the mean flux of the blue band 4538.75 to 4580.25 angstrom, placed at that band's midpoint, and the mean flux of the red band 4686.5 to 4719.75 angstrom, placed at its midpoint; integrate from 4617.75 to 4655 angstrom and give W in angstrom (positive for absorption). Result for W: -0.9 angstrom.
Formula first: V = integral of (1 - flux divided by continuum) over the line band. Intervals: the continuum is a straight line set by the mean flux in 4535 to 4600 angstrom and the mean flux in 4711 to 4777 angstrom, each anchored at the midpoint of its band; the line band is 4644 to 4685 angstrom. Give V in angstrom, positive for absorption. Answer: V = 0.16 angstrom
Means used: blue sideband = 16.7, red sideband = 16.8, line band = 16.7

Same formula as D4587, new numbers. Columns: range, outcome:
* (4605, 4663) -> 17.1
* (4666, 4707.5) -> 16.4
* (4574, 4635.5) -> 17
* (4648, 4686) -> 16.6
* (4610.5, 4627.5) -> 17.2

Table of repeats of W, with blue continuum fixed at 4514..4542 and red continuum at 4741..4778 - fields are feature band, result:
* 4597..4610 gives -0.3 angstrom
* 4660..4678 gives 0.2 angstrom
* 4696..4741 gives 0.6 angstrom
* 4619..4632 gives -0.8 angstrom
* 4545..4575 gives -0.6 angstrom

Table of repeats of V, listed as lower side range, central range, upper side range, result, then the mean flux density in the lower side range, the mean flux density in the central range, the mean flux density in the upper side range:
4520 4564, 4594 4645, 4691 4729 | -1.6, 16.4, 17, 16.6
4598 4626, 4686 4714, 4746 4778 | 0.7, 17.1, 16.5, 16.8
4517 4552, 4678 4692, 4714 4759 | -0.2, 16.3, 16.8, 16.8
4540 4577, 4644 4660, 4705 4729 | -0.2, 16.8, 16.9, 16.6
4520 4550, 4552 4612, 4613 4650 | -0.7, 16.3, 16.9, 17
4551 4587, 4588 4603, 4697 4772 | 0.0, 16.7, 16.8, 16.6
